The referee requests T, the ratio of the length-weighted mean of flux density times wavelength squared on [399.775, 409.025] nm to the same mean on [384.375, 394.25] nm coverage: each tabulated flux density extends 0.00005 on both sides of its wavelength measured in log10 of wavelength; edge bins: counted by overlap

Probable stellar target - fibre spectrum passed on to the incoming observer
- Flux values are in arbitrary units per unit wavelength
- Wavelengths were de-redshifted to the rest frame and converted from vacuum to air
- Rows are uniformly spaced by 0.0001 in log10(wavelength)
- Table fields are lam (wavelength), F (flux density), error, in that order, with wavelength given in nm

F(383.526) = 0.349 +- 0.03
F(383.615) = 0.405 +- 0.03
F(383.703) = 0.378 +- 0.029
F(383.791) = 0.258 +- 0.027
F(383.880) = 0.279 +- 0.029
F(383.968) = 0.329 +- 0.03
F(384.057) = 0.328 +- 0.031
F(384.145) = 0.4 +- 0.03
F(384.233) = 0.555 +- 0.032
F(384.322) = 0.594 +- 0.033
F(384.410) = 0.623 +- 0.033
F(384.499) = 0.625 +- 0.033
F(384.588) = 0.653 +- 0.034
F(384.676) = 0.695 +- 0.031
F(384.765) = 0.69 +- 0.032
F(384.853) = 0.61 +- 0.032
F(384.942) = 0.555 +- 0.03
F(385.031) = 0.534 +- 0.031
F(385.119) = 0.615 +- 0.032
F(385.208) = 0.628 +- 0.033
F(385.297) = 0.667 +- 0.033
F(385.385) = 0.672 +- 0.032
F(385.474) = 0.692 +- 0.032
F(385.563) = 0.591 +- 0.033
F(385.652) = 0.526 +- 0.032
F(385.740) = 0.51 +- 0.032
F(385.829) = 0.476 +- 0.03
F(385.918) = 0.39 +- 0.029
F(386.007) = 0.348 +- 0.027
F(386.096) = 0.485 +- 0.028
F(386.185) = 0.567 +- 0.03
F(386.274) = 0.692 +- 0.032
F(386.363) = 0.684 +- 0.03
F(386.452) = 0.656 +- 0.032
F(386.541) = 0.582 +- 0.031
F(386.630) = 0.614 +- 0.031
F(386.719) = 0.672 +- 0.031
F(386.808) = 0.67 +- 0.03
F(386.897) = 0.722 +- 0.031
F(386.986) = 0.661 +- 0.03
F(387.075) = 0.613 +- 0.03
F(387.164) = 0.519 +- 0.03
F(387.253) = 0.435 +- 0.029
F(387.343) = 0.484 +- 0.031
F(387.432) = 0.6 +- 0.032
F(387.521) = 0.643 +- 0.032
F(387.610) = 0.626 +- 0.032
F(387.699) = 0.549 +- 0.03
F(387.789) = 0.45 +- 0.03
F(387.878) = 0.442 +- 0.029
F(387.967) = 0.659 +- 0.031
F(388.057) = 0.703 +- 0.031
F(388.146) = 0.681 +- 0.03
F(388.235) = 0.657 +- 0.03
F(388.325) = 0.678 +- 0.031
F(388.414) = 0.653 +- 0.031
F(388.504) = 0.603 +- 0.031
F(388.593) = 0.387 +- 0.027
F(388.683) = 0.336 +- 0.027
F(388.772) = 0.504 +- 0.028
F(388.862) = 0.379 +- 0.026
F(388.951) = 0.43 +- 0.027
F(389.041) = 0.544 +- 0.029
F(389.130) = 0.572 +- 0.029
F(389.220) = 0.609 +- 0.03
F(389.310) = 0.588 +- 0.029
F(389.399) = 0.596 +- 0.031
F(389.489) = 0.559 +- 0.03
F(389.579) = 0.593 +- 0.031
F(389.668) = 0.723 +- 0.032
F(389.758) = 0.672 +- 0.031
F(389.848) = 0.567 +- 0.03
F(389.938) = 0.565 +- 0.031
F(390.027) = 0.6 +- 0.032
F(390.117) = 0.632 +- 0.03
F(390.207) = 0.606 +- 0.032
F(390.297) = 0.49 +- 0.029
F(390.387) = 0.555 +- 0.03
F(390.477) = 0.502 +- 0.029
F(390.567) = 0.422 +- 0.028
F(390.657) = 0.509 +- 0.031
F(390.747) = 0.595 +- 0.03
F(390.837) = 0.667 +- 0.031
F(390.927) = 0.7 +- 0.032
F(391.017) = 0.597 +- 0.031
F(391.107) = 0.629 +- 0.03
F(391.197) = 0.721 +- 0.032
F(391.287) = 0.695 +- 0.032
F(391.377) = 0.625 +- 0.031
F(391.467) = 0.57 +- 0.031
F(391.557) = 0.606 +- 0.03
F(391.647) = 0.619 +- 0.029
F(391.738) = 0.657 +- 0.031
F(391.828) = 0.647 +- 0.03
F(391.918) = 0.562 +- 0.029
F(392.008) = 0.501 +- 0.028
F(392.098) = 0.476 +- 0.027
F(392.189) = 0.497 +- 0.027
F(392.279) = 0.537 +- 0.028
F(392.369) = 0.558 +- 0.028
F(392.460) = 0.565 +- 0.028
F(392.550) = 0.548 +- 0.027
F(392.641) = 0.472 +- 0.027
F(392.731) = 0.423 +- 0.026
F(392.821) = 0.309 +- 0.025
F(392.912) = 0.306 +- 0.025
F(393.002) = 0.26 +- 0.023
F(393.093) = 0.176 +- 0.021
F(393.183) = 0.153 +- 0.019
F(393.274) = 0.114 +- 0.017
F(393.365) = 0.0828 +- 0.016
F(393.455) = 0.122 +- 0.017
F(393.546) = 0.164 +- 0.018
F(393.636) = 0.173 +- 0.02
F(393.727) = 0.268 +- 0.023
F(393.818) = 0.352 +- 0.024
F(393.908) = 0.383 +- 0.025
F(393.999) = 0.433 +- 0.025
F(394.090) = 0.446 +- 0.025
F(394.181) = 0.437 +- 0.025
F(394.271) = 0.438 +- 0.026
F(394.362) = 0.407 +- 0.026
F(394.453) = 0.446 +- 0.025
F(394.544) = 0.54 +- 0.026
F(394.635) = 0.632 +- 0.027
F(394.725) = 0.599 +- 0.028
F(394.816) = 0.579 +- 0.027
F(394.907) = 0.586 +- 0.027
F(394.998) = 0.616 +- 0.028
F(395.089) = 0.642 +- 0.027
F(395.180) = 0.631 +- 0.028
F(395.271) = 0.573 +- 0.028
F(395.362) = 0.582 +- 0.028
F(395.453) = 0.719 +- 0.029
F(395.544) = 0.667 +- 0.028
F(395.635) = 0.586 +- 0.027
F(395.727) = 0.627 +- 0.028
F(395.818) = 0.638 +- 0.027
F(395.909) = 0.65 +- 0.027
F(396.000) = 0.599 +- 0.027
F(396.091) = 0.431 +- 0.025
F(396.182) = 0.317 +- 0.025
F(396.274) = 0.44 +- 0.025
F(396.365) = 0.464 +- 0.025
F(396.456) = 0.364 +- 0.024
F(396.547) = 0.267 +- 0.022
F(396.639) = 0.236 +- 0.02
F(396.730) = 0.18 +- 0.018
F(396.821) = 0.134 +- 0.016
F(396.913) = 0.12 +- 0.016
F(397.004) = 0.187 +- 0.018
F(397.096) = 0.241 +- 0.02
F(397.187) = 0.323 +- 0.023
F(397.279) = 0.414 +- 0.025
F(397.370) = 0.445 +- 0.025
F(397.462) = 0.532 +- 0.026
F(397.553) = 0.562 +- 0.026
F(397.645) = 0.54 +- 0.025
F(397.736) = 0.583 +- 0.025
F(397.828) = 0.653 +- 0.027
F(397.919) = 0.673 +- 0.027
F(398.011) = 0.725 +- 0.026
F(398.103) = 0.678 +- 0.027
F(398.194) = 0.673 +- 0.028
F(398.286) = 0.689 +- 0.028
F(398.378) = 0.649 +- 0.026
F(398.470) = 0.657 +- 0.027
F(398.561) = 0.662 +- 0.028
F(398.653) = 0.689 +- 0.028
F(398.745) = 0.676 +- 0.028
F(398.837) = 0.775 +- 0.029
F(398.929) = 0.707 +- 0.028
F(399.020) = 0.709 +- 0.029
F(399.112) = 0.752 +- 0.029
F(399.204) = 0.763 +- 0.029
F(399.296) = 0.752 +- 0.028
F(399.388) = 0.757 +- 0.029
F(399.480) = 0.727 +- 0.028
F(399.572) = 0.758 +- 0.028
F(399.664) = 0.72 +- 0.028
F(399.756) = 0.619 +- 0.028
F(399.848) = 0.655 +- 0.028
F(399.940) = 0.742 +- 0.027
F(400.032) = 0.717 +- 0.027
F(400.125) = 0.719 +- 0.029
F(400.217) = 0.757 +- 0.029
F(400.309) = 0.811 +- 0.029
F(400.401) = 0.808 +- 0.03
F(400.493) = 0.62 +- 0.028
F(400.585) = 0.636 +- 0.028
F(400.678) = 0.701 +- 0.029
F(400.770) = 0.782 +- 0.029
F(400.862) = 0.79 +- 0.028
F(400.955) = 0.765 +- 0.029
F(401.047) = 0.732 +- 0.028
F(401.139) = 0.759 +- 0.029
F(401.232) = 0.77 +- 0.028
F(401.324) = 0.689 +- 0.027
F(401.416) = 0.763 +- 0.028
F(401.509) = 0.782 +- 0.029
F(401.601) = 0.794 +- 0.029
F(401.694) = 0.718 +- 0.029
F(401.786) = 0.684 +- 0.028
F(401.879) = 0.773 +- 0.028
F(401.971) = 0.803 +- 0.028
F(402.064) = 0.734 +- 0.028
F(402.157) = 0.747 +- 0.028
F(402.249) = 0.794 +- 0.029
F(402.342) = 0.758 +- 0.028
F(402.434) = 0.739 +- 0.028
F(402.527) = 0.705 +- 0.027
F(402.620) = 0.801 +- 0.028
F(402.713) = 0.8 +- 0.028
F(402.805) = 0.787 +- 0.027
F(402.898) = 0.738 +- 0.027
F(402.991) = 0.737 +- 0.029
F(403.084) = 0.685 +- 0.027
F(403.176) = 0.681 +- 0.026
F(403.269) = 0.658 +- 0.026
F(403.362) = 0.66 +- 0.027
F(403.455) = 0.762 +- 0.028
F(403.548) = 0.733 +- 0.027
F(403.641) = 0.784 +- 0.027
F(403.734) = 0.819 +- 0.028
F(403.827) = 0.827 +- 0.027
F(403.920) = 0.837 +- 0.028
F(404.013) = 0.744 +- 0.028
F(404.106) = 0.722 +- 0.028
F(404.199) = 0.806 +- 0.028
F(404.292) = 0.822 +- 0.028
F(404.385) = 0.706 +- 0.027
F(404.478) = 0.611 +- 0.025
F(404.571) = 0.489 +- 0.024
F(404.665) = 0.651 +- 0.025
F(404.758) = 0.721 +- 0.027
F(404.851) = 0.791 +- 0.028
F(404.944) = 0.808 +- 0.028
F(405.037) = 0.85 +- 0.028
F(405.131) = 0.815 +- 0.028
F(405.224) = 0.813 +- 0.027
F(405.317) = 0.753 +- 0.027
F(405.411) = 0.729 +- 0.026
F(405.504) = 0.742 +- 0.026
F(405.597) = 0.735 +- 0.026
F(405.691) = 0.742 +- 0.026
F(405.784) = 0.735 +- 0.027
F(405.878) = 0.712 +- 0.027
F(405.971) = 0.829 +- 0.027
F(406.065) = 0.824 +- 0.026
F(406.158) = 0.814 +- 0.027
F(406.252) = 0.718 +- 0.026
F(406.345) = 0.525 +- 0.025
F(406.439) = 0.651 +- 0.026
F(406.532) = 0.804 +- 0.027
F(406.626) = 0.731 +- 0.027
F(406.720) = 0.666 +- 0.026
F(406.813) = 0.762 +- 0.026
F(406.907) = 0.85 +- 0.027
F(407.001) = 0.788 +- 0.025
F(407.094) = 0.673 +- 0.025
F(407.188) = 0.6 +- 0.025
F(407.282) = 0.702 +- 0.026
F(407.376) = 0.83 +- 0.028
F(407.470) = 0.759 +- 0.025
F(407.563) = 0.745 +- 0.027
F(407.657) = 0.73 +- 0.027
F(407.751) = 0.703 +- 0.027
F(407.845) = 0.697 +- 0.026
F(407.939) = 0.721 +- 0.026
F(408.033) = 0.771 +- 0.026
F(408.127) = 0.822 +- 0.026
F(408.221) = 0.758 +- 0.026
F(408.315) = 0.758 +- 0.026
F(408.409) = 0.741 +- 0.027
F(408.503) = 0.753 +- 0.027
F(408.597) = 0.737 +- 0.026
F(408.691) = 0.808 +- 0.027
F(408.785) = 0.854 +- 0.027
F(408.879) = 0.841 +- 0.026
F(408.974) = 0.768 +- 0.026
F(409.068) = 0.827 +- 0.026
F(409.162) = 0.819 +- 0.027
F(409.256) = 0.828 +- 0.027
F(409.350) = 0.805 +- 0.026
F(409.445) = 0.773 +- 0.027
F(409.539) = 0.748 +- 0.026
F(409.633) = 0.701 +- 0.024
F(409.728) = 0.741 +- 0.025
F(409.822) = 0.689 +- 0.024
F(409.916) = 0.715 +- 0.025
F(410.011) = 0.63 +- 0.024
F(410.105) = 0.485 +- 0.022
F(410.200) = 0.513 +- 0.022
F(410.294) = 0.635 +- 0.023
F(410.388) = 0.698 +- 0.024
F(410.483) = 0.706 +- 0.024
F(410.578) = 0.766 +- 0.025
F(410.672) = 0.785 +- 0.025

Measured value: 1.5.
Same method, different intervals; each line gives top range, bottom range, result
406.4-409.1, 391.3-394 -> 1.99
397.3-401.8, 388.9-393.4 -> 1.39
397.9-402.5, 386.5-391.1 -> 1.34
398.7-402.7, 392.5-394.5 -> 2.43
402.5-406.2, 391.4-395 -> 1.84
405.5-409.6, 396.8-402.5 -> 1.18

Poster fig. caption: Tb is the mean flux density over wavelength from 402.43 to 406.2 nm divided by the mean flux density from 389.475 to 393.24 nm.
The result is 1.4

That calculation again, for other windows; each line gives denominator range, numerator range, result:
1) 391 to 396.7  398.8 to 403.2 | 1.56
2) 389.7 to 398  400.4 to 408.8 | 1.55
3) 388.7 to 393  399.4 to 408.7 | 1.34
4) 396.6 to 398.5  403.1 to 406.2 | 1.59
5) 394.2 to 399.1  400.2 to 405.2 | 1.40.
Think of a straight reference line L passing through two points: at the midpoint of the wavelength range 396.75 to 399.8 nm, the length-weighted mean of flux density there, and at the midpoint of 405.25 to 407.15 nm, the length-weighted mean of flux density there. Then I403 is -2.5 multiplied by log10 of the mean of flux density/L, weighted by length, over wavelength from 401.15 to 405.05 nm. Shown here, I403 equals -0.10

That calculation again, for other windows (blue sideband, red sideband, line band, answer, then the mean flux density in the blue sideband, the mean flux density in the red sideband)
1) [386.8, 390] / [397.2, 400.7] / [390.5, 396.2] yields 0.25 mag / 0.573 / 0.673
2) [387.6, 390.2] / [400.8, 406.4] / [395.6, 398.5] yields 0.37 mag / 0.571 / 0.747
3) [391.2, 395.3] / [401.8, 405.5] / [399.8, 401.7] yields -0.11 mag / 0.456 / 0.748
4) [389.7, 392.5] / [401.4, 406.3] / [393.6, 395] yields 0.35 mag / 0.586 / 0.75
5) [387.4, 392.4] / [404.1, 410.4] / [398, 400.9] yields -0.08 mag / 0.578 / 0.737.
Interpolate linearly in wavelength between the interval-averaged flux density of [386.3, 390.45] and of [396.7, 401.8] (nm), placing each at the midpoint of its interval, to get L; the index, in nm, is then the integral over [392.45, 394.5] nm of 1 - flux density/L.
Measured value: 0.972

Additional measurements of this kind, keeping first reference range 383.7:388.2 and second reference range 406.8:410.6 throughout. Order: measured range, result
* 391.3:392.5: 0.068 nm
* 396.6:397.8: 0.552 nm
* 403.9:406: -0.106 nm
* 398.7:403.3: -0.400 nm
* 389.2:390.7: 0.047 nm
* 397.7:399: -0.041 nm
